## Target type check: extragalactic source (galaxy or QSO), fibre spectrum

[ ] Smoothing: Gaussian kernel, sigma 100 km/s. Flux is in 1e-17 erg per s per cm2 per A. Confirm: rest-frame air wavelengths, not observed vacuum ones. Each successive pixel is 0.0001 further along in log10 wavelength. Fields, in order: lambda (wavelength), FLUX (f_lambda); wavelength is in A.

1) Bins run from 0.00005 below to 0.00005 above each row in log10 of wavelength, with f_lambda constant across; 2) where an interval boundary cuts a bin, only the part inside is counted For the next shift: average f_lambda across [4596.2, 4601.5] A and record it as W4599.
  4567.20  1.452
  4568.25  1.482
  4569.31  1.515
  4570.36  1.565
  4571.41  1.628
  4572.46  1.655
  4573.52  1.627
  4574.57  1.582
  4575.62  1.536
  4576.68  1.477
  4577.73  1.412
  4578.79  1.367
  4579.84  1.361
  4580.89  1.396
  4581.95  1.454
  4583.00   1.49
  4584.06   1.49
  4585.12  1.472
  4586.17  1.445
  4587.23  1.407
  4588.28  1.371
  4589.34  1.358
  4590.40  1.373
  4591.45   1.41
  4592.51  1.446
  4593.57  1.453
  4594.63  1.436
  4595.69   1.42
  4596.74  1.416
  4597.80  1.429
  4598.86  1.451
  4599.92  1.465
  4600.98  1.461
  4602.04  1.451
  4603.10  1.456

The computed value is 1.45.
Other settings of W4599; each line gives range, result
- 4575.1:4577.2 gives 1.5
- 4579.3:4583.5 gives 1.43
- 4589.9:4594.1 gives 1.42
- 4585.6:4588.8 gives 1.41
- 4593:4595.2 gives 1.44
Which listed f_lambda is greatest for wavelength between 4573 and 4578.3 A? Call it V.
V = 1.627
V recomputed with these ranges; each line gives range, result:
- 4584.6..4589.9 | 1.472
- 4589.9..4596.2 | 1.453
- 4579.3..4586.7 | 1.49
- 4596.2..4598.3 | 1.429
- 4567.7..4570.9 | 1.565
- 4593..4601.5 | 1.465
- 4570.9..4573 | 1.655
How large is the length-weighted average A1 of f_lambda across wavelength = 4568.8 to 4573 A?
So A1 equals 1.59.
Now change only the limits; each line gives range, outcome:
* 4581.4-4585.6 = 1.47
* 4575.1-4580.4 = 1.43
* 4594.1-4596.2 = 1.43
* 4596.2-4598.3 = 1.43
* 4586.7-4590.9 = 1.38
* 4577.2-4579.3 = 1.39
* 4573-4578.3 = 1.53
